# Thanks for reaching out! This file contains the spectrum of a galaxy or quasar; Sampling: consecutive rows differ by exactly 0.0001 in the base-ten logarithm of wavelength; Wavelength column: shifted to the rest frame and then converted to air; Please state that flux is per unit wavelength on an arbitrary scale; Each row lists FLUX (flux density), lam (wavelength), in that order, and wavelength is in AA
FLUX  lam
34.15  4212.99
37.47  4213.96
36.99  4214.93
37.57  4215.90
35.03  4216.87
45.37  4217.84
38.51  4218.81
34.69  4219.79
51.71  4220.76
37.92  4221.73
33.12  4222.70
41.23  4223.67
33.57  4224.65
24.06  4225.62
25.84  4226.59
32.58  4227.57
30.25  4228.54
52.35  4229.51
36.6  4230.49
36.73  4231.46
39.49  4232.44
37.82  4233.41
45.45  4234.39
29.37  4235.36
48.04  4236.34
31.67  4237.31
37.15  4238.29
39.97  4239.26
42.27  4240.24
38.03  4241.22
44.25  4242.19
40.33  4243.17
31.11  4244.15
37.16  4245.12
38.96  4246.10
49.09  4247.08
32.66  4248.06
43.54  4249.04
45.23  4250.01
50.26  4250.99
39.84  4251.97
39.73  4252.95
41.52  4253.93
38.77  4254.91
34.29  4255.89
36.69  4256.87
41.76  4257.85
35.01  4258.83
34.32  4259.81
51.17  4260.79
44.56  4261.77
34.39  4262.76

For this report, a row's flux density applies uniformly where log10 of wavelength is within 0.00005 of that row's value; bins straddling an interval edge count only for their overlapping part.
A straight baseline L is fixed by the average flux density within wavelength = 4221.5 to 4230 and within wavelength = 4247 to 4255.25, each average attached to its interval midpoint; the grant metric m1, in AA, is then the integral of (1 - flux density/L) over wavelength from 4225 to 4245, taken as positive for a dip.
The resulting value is 0.1 AA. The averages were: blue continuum 34.4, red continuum 42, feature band 37.2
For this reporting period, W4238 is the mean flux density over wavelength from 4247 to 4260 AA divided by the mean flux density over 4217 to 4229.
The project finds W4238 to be 1.12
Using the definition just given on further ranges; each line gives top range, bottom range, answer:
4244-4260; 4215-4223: 1.01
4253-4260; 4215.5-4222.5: 0.95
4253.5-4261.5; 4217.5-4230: 1.07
